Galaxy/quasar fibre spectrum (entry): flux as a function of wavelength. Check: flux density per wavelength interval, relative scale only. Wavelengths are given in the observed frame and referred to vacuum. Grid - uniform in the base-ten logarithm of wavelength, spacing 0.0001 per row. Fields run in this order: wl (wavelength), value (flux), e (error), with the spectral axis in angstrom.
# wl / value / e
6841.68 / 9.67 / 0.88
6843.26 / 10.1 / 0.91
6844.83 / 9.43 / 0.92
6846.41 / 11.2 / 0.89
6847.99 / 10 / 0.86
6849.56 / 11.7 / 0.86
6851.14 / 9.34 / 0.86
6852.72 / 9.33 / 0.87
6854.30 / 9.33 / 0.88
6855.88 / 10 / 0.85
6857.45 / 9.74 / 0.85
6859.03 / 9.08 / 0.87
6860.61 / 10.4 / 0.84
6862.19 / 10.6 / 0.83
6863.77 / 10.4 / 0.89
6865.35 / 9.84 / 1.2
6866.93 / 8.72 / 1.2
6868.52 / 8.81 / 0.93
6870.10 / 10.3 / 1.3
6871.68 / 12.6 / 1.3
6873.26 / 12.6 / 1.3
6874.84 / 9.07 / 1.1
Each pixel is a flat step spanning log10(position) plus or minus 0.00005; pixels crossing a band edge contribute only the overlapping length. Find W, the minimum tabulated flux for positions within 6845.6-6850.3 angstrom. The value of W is 10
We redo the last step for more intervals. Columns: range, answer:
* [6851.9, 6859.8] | 9.08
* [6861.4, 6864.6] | 10.4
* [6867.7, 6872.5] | 8.81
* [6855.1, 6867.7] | 8.72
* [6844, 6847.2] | 9.43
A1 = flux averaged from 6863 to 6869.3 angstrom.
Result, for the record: 9.43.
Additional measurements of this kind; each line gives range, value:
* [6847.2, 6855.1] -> 9.94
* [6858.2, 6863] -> 10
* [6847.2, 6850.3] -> 10.9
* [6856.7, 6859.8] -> 9.41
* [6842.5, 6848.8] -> 10.2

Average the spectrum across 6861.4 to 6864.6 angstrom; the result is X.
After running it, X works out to 10.5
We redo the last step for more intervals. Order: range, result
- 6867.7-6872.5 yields 10.6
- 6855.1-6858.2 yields 9.9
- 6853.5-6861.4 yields 9.71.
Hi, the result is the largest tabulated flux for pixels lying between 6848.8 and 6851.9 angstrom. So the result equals 11.7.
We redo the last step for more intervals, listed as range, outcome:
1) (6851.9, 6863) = 10.6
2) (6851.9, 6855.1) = 9.33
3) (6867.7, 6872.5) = 12.6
